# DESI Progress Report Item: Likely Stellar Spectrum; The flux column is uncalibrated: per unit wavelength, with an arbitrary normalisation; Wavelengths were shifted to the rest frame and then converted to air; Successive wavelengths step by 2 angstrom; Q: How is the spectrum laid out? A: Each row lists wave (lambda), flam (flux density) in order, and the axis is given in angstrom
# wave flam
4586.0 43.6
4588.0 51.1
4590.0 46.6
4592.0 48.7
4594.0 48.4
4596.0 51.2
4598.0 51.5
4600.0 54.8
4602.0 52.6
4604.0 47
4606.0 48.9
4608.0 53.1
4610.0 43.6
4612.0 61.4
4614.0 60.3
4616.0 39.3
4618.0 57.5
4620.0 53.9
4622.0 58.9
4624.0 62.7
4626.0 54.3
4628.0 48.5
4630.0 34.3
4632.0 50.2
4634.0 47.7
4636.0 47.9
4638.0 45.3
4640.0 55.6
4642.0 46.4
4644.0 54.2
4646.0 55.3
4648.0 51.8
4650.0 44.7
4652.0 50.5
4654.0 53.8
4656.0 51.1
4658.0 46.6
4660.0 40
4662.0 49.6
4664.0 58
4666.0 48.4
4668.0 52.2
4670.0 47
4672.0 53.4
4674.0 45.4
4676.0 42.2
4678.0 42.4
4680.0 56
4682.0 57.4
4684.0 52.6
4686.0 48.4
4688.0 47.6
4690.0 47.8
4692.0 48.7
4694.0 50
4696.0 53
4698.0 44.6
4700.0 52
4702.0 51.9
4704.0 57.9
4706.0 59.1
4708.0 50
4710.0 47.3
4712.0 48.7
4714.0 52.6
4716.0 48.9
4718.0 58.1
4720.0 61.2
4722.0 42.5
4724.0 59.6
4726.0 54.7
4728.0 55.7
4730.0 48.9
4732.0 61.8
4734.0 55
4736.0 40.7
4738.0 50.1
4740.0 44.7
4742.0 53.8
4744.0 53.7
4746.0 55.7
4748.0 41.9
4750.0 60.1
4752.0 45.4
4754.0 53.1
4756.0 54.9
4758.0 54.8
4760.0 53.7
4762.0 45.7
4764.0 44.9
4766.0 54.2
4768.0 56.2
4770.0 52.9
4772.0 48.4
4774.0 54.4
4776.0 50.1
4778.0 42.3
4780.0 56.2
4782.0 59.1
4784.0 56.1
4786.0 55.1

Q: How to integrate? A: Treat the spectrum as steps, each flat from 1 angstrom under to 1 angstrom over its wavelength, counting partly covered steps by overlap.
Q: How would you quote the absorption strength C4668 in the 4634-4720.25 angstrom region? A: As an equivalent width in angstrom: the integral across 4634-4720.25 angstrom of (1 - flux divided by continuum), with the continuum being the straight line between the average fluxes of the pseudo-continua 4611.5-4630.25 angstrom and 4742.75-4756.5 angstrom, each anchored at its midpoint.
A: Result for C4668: 4.0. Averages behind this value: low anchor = 53.6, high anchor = 52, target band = 50.5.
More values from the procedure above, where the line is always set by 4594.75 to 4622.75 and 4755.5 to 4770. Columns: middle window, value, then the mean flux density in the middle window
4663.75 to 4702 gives 1.79 angstrom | 49.7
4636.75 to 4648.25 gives 0.21 angstrom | 51.3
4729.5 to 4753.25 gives 0.46 angstrom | 51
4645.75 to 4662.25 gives 1.03 angstrom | 49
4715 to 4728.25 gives -0.56 angstrom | 54.3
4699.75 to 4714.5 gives -0.09 angstrom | 52.5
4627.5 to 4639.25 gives 1.47 angstrom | 45.7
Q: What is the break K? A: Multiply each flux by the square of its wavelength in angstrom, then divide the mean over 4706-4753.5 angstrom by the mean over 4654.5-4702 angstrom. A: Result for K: 1.07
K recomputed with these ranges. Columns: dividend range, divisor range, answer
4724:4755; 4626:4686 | 1.09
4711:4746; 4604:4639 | 1.08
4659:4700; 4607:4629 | 0.94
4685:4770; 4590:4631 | 1.06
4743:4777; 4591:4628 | 1.05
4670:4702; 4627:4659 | 1.03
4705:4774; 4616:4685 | 1.08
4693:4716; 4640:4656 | 1.03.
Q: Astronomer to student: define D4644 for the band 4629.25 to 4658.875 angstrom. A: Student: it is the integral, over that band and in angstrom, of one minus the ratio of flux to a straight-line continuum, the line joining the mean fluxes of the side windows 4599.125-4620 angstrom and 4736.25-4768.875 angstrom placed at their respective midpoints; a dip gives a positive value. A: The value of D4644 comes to 1.48 angstrom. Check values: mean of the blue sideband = 51.9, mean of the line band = 49.2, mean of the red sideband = 51.2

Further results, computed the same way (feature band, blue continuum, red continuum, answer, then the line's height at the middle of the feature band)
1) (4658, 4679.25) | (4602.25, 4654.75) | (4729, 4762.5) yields 1.4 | 51.2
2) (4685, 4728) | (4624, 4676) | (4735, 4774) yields -1.3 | 50.2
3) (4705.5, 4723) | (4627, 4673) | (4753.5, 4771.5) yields -0.3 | 50.9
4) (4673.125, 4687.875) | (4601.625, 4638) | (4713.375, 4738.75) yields 0.9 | 52.2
